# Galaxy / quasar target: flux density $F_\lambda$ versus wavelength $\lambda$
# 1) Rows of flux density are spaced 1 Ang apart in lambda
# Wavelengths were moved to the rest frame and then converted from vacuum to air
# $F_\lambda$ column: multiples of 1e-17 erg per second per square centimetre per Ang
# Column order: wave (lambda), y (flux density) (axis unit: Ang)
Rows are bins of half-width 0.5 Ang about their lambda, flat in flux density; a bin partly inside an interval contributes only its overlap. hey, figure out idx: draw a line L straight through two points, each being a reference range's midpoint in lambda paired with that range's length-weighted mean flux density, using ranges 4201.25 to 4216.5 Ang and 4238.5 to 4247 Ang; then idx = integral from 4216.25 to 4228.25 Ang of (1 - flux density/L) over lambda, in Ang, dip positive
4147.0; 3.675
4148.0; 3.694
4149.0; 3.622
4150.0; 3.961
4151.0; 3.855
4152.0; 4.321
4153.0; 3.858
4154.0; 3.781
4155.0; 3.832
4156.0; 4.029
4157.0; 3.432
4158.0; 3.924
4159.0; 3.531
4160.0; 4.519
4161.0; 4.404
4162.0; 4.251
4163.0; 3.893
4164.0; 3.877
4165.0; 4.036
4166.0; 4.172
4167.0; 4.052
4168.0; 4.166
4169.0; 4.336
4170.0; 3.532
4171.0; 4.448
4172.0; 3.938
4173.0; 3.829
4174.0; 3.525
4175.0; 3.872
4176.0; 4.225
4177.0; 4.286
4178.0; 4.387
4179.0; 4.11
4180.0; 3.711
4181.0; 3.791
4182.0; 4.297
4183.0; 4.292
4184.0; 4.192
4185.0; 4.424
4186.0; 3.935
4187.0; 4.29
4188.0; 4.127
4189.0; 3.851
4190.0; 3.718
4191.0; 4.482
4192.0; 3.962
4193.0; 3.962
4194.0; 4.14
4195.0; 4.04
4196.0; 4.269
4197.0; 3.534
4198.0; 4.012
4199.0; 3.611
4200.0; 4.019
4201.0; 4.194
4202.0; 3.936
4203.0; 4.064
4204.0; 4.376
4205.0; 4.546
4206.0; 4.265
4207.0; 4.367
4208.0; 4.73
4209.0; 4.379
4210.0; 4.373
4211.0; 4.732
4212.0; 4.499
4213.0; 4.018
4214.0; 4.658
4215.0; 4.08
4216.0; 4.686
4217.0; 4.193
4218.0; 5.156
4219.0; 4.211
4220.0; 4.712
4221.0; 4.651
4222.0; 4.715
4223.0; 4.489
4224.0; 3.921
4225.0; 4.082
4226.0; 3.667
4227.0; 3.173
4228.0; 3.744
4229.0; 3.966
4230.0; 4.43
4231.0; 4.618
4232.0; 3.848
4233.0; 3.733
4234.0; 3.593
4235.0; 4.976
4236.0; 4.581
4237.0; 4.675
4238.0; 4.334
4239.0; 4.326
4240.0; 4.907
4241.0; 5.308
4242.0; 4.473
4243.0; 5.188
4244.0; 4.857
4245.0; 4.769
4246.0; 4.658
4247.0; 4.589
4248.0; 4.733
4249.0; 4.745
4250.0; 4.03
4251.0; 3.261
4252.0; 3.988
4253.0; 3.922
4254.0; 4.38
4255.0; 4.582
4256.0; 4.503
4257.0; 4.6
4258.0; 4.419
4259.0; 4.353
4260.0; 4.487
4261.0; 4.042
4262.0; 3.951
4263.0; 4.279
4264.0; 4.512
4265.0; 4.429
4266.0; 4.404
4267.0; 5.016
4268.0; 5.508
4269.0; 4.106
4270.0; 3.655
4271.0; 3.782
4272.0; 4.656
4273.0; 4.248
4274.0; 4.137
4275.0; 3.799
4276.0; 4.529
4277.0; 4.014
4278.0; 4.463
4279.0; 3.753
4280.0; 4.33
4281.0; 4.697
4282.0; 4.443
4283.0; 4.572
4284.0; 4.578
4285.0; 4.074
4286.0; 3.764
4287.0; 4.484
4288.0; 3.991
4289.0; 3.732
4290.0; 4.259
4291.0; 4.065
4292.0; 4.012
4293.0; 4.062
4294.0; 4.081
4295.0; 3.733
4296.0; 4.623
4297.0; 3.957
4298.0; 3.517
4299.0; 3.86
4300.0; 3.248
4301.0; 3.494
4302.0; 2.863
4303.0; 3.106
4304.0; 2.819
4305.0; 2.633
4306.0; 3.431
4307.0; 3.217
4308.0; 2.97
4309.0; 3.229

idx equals 0.78 Ang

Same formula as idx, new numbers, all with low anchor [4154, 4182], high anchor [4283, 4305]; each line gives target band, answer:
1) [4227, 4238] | -0.8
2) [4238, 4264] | -3.8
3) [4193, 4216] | -1.6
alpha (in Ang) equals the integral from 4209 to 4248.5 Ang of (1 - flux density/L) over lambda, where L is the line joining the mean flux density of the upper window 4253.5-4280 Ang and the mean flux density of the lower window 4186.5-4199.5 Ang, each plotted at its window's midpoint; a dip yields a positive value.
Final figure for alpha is -2.44 Ang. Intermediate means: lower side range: 4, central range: 4.42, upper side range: 4.33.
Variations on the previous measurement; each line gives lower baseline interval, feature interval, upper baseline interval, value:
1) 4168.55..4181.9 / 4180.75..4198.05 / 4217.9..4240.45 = 0.0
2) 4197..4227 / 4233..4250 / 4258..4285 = -1.2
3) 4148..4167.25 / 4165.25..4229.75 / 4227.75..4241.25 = 0.1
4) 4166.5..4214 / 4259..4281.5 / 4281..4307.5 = -2.5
